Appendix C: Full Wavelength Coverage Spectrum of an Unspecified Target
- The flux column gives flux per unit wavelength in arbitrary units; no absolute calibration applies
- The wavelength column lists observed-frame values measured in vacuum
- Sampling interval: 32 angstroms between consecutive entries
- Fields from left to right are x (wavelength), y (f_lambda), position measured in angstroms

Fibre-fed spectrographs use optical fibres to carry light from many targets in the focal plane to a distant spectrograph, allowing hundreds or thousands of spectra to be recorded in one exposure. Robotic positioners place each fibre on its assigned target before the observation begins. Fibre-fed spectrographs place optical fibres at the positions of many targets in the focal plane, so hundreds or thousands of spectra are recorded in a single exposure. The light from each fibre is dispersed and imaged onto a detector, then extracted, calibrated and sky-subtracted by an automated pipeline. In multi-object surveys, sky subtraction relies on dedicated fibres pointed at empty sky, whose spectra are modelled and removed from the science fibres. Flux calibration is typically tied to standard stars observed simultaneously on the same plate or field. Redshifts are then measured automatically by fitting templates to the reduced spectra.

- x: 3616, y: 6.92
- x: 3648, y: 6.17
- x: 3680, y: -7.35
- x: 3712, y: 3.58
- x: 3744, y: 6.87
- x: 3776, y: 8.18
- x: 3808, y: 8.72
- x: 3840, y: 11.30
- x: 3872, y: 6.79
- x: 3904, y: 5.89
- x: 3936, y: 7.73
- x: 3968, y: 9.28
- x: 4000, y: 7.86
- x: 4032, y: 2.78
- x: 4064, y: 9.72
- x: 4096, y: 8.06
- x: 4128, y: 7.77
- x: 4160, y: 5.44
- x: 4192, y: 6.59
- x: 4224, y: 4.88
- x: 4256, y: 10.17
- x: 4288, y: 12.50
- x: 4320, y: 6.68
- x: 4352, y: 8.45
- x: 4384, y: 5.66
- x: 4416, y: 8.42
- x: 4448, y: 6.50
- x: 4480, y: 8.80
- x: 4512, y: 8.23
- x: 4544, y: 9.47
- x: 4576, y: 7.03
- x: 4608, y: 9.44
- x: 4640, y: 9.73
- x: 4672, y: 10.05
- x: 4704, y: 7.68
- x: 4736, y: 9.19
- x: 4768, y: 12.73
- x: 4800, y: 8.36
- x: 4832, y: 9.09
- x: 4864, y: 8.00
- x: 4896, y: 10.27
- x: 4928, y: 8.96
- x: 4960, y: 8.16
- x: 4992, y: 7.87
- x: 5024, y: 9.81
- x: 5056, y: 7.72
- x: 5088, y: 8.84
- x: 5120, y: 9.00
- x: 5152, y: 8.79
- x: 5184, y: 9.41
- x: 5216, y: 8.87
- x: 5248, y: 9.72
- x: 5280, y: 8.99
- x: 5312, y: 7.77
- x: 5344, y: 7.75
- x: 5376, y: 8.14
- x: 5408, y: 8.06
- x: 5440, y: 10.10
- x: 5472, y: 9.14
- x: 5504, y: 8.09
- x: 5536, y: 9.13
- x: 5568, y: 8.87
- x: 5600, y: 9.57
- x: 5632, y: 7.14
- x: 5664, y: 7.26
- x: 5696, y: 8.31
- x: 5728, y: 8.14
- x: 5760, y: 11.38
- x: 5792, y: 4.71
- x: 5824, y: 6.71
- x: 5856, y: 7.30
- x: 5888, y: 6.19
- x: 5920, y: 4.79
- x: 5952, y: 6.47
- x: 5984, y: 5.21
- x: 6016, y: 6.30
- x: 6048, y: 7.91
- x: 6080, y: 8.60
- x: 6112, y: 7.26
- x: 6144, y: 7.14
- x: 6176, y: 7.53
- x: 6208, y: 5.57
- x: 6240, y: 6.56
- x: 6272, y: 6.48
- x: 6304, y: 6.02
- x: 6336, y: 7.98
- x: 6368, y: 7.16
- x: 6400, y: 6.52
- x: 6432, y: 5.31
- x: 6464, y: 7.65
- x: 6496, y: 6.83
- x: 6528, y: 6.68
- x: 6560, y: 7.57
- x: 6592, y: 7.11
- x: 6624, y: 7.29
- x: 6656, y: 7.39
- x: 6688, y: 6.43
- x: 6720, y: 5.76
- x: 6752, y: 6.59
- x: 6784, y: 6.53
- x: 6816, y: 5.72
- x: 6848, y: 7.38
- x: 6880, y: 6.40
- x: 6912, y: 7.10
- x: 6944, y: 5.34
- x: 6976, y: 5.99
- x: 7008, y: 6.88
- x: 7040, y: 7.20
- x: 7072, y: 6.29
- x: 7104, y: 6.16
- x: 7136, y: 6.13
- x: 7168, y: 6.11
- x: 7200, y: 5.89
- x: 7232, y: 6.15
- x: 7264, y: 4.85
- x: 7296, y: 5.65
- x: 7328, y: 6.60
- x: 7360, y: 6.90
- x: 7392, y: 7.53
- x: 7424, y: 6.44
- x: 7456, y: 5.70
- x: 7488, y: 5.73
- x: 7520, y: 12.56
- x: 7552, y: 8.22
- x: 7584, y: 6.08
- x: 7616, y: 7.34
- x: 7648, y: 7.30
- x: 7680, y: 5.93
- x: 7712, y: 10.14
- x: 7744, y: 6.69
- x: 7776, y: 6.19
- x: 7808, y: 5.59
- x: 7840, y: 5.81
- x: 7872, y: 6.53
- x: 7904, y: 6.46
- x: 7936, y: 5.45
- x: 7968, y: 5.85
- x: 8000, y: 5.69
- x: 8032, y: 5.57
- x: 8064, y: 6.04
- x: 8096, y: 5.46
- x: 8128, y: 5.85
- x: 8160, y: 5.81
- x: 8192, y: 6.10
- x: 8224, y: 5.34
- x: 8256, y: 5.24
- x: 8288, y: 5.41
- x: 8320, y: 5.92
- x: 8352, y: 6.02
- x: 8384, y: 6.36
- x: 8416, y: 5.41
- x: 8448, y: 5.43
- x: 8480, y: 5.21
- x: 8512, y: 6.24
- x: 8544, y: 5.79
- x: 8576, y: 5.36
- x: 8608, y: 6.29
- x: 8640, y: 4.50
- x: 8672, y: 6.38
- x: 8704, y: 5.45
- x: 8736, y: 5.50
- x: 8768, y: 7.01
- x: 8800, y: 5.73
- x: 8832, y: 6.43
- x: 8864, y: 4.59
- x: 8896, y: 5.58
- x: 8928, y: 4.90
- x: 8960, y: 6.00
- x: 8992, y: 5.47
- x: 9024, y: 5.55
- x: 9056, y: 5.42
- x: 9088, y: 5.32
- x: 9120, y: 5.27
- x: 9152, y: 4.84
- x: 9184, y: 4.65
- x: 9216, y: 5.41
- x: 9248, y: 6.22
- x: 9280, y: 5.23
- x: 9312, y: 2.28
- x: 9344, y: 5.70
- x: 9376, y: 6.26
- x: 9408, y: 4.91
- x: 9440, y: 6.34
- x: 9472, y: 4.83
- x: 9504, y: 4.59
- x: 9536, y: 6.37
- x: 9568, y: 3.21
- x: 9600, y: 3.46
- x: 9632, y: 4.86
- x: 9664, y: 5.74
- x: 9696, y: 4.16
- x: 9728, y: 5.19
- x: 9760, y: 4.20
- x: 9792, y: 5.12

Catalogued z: 0.147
